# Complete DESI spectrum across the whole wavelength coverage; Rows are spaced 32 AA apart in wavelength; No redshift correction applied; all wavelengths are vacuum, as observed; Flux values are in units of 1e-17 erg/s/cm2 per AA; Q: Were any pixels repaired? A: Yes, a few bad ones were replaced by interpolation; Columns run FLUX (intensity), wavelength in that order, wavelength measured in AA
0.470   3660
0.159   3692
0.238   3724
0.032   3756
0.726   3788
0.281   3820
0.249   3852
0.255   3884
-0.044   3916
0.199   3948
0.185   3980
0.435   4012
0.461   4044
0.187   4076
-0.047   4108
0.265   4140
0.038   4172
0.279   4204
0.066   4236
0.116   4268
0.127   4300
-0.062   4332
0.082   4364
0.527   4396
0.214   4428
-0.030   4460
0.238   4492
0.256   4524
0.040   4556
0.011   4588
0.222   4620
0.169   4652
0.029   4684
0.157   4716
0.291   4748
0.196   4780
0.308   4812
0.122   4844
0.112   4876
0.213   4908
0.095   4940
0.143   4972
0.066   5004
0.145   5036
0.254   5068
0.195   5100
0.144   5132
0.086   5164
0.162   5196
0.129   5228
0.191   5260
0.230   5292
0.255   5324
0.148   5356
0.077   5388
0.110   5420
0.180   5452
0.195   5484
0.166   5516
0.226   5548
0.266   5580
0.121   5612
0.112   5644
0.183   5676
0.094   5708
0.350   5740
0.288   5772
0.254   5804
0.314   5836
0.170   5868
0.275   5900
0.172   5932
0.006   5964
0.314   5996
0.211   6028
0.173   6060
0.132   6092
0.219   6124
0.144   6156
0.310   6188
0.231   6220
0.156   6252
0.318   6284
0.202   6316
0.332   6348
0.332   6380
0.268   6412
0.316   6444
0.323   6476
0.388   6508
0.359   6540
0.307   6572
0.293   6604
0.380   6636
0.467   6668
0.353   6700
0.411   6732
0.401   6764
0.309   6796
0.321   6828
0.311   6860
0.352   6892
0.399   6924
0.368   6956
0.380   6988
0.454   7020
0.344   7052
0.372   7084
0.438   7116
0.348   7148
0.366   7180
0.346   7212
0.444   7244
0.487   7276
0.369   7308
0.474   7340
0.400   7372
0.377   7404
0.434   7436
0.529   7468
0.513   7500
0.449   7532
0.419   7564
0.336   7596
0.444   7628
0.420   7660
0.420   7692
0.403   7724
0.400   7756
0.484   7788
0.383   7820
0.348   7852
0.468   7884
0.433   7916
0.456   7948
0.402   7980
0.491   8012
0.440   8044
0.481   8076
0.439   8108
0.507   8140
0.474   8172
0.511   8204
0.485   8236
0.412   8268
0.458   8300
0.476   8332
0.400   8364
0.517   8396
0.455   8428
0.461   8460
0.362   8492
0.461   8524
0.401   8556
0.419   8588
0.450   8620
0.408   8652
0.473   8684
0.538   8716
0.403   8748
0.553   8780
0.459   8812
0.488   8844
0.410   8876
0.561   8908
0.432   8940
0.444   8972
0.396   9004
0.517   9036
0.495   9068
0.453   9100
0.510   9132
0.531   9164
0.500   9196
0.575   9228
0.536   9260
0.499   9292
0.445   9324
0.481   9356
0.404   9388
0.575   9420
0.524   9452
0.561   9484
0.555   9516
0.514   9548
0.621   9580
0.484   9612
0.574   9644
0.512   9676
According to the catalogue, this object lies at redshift 0.661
